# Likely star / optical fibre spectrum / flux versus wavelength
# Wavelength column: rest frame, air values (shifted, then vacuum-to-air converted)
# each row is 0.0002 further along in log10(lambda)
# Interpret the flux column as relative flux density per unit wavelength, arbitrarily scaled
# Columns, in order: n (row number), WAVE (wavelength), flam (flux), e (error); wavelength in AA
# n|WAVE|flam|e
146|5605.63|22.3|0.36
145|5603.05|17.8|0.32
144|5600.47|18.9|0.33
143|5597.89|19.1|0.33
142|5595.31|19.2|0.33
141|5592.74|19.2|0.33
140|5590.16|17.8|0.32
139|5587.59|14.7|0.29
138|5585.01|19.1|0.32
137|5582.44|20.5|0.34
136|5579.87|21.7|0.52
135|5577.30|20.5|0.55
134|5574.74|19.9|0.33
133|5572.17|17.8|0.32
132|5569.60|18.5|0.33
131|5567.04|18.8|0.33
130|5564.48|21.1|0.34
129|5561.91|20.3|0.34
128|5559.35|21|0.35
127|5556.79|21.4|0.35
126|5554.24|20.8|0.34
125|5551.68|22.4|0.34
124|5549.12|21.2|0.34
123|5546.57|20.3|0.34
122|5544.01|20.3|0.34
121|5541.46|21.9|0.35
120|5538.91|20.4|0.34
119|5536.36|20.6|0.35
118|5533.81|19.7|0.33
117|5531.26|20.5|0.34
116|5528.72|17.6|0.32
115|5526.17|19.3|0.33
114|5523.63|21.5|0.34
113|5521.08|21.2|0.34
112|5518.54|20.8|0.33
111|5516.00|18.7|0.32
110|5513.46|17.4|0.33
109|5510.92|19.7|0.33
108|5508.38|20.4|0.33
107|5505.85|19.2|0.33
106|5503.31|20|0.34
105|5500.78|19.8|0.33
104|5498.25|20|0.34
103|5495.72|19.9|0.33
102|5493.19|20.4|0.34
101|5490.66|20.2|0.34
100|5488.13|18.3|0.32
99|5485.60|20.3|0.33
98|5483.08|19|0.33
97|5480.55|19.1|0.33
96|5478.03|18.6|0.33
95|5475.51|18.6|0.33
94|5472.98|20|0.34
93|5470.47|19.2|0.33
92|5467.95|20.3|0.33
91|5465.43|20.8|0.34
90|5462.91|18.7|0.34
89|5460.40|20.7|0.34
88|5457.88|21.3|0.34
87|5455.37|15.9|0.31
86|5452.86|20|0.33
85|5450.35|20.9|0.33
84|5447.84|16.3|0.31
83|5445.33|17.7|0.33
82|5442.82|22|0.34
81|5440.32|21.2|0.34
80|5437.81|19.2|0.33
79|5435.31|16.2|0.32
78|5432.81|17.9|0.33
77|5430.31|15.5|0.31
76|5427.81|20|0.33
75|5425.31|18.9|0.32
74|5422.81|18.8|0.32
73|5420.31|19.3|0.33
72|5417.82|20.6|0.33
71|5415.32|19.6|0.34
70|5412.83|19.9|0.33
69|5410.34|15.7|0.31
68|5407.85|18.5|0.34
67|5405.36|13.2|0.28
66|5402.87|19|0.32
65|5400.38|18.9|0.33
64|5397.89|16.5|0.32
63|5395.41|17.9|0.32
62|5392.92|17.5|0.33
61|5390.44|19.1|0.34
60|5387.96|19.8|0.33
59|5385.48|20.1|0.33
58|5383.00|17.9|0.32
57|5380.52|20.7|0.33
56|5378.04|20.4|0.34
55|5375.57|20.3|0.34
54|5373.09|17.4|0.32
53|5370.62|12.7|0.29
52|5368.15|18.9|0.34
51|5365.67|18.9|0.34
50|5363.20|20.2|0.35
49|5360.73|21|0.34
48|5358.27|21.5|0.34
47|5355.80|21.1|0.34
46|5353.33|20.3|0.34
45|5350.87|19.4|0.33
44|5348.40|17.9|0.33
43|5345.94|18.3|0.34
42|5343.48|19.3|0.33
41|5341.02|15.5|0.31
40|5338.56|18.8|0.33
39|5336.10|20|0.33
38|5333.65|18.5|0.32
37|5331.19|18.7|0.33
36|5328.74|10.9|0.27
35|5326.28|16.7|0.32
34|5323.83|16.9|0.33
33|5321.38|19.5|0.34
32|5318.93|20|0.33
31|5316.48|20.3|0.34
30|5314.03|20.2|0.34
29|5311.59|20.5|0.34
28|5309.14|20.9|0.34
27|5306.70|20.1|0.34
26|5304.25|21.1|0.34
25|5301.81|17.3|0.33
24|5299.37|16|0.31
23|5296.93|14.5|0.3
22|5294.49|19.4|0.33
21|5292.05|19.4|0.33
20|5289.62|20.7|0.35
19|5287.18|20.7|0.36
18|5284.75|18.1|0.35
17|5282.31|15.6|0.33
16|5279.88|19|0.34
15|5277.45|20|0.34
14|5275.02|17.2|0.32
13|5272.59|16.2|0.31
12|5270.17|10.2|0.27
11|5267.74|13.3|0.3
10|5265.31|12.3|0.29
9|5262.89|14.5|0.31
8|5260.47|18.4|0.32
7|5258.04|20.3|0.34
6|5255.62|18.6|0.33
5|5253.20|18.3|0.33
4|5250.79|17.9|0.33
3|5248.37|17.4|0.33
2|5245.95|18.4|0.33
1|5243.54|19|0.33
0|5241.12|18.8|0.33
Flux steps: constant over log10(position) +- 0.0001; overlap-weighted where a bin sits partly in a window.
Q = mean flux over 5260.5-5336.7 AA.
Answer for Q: 17.7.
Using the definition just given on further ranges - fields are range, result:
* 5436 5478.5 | 19.5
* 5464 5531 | 19.6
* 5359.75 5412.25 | 18.3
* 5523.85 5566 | 20.6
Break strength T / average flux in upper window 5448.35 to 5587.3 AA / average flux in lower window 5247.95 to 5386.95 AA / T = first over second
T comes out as 1.09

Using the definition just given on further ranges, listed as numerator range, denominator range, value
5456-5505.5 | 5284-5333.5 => 1.06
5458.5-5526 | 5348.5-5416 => 1.05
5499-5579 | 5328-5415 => 1.09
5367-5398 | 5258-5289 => 1.12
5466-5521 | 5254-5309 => 1.12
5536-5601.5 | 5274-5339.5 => 1.07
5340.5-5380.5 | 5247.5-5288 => 1.13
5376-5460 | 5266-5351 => 1.04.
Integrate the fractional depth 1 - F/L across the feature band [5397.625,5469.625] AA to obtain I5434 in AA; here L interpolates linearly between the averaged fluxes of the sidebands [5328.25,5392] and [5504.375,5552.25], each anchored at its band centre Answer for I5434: 2.3 AA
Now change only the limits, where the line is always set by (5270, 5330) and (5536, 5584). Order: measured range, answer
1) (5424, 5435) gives 0.8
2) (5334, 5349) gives 0.2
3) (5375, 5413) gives 1.3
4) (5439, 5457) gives 0.3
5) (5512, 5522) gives 0.3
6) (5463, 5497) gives 0.4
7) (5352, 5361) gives -1.1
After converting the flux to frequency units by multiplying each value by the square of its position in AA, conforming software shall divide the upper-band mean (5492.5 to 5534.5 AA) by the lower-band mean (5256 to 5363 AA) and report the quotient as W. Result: 1.17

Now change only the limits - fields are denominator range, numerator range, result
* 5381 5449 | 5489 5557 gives 1.14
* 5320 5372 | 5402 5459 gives 1.05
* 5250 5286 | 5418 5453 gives 1.21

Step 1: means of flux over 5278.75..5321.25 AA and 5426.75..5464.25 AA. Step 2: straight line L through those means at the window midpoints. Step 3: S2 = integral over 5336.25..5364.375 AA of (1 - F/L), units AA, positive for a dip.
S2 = -0.6 AA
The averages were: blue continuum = 19.1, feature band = 19.4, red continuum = 18.9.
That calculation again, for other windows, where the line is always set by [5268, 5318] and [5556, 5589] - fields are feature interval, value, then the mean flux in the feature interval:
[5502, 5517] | 0.05 AA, 19.2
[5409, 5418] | 0.05 AA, 18.8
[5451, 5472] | -0.63 AA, 19.7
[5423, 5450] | 0.54 AA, 18.6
